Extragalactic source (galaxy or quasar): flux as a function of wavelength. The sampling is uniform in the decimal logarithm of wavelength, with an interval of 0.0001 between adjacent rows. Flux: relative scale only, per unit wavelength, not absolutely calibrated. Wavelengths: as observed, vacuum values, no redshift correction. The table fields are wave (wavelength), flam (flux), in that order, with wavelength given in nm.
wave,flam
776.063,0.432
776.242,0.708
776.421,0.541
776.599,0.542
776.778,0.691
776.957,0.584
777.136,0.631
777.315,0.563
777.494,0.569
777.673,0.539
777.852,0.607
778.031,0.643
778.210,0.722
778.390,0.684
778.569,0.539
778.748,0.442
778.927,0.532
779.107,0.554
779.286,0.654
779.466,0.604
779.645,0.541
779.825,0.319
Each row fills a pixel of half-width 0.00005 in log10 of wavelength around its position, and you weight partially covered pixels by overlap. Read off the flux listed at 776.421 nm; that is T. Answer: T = 0.541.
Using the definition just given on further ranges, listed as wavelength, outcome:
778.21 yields 0.722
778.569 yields 0.539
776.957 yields 0.584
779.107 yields 0.554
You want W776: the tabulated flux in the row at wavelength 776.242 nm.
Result 0.708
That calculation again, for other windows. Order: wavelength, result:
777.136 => 0.631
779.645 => 0.541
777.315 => 0.563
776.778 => 0.691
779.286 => 0.654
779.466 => 0.604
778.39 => 0.684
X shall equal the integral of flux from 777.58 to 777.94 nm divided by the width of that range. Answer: 0.573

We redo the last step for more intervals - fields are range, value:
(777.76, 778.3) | 0.657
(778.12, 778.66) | 0.648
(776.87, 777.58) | 0.587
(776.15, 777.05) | 0.613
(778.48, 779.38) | 0.544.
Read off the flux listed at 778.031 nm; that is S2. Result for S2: 0.643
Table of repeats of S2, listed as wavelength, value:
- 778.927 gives 0.532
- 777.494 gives 0.569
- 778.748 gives 0.442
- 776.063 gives 0.432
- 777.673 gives 0.539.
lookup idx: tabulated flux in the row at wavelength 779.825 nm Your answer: 0.319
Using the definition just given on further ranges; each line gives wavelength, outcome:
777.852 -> 0.607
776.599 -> 0.542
